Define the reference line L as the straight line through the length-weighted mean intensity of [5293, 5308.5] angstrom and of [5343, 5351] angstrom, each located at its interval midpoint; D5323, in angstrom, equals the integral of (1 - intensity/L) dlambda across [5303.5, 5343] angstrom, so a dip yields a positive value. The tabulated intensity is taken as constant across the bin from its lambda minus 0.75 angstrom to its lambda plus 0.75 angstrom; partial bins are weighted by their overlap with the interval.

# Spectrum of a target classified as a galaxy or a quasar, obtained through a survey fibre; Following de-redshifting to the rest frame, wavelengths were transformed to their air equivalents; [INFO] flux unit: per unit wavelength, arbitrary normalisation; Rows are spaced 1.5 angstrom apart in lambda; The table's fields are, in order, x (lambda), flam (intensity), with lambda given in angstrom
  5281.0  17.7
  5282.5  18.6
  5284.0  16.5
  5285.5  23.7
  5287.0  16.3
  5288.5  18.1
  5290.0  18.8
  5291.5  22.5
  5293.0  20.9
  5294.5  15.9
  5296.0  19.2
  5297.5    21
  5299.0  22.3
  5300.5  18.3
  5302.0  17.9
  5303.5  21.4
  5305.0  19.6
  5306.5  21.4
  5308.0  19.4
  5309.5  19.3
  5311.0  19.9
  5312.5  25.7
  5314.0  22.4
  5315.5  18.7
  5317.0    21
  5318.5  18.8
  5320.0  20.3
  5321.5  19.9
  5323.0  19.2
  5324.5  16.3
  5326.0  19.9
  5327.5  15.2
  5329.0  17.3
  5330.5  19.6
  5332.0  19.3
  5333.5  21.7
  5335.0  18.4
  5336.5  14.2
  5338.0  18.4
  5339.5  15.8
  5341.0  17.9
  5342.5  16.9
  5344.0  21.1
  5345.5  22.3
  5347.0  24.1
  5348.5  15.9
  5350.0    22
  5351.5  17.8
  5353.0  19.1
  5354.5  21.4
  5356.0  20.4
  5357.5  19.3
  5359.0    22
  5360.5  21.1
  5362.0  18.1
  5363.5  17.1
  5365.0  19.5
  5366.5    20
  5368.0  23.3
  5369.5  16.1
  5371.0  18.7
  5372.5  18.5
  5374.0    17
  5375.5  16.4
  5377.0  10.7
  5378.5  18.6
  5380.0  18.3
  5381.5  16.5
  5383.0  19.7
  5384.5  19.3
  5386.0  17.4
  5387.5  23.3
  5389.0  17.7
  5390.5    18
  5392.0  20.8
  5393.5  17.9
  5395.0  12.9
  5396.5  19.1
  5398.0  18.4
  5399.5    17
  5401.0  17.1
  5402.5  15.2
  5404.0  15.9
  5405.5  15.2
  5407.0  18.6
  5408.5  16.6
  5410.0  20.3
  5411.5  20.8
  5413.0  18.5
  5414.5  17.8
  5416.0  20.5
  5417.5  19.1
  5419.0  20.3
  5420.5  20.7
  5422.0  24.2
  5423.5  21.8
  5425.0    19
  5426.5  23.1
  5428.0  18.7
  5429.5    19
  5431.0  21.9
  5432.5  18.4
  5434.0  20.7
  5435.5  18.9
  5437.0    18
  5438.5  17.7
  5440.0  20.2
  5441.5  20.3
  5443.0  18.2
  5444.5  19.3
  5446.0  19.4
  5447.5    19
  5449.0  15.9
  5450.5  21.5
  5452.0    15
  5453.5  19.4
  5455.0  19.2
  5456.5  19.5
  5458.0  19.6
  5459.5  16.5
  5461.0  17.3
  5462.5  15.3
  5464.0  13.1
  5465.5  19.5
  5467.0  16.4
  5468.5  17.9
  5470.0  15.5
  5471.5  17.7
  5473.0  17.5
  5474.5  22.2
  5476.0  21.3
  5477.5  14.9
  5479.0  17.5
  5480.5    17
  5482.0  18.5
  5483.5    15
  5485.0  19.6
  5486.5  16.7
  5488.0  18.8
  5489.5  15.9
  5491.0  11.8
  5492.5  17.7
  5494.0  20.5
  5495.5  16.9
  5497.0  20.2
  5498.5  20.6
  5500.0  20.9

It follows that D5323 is 2.1 angstrom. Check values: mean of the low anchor 19.7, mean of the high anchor 20.8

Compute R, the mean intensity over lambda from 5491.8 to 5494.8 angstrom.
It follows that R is 19.1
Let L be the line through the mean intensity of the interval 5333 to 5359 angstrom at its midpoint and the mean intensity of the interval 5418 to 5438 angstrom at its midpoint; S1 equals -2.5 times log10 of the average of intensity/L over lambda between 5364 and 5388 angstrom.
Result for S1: 0.08 mag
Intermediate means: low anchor 19.3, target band 18.3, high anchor 20.3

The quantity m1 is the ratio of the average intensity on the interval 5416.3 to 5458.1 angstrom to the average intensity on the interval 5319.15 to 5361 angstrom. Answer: 1.02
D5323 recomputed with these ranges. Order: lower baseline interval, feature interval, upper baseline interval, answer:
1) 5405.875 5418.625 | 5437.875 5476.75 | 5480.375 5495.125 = -0.8 angstrom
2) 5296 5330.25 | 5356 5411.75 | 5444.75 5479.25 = 2.1 angstrom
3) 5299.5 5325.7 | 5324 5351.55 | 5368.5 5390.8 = 0.7 angstrom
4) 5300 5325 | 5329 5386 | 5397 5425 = 2.0 angstrom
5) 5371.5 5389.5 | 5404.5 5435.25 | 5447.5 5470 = -3.5 angstrom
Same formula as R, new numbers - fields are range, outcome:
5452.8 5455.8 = 19.3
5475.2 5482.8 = 17.9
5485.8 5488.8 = 17.7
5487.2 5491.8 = 15.5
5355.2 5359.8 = 20.6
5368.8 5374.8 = 17.6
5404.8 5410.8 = 17.7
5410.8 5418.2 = 19.3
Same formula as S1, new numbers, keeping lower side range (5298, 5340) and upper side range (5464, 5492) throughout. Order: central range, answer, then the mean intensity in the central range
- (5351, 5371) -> -0.04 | 19.6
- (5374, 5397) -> 0.05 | 17.7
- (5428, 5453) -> -0.07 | 19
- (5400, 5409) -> 0.11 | 16.4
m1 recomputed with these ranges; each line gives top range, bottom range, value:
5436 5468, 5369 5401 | 1.02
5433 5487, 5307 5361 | 0.93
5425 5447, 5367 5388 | 1.08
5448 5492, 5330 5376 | 0.91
